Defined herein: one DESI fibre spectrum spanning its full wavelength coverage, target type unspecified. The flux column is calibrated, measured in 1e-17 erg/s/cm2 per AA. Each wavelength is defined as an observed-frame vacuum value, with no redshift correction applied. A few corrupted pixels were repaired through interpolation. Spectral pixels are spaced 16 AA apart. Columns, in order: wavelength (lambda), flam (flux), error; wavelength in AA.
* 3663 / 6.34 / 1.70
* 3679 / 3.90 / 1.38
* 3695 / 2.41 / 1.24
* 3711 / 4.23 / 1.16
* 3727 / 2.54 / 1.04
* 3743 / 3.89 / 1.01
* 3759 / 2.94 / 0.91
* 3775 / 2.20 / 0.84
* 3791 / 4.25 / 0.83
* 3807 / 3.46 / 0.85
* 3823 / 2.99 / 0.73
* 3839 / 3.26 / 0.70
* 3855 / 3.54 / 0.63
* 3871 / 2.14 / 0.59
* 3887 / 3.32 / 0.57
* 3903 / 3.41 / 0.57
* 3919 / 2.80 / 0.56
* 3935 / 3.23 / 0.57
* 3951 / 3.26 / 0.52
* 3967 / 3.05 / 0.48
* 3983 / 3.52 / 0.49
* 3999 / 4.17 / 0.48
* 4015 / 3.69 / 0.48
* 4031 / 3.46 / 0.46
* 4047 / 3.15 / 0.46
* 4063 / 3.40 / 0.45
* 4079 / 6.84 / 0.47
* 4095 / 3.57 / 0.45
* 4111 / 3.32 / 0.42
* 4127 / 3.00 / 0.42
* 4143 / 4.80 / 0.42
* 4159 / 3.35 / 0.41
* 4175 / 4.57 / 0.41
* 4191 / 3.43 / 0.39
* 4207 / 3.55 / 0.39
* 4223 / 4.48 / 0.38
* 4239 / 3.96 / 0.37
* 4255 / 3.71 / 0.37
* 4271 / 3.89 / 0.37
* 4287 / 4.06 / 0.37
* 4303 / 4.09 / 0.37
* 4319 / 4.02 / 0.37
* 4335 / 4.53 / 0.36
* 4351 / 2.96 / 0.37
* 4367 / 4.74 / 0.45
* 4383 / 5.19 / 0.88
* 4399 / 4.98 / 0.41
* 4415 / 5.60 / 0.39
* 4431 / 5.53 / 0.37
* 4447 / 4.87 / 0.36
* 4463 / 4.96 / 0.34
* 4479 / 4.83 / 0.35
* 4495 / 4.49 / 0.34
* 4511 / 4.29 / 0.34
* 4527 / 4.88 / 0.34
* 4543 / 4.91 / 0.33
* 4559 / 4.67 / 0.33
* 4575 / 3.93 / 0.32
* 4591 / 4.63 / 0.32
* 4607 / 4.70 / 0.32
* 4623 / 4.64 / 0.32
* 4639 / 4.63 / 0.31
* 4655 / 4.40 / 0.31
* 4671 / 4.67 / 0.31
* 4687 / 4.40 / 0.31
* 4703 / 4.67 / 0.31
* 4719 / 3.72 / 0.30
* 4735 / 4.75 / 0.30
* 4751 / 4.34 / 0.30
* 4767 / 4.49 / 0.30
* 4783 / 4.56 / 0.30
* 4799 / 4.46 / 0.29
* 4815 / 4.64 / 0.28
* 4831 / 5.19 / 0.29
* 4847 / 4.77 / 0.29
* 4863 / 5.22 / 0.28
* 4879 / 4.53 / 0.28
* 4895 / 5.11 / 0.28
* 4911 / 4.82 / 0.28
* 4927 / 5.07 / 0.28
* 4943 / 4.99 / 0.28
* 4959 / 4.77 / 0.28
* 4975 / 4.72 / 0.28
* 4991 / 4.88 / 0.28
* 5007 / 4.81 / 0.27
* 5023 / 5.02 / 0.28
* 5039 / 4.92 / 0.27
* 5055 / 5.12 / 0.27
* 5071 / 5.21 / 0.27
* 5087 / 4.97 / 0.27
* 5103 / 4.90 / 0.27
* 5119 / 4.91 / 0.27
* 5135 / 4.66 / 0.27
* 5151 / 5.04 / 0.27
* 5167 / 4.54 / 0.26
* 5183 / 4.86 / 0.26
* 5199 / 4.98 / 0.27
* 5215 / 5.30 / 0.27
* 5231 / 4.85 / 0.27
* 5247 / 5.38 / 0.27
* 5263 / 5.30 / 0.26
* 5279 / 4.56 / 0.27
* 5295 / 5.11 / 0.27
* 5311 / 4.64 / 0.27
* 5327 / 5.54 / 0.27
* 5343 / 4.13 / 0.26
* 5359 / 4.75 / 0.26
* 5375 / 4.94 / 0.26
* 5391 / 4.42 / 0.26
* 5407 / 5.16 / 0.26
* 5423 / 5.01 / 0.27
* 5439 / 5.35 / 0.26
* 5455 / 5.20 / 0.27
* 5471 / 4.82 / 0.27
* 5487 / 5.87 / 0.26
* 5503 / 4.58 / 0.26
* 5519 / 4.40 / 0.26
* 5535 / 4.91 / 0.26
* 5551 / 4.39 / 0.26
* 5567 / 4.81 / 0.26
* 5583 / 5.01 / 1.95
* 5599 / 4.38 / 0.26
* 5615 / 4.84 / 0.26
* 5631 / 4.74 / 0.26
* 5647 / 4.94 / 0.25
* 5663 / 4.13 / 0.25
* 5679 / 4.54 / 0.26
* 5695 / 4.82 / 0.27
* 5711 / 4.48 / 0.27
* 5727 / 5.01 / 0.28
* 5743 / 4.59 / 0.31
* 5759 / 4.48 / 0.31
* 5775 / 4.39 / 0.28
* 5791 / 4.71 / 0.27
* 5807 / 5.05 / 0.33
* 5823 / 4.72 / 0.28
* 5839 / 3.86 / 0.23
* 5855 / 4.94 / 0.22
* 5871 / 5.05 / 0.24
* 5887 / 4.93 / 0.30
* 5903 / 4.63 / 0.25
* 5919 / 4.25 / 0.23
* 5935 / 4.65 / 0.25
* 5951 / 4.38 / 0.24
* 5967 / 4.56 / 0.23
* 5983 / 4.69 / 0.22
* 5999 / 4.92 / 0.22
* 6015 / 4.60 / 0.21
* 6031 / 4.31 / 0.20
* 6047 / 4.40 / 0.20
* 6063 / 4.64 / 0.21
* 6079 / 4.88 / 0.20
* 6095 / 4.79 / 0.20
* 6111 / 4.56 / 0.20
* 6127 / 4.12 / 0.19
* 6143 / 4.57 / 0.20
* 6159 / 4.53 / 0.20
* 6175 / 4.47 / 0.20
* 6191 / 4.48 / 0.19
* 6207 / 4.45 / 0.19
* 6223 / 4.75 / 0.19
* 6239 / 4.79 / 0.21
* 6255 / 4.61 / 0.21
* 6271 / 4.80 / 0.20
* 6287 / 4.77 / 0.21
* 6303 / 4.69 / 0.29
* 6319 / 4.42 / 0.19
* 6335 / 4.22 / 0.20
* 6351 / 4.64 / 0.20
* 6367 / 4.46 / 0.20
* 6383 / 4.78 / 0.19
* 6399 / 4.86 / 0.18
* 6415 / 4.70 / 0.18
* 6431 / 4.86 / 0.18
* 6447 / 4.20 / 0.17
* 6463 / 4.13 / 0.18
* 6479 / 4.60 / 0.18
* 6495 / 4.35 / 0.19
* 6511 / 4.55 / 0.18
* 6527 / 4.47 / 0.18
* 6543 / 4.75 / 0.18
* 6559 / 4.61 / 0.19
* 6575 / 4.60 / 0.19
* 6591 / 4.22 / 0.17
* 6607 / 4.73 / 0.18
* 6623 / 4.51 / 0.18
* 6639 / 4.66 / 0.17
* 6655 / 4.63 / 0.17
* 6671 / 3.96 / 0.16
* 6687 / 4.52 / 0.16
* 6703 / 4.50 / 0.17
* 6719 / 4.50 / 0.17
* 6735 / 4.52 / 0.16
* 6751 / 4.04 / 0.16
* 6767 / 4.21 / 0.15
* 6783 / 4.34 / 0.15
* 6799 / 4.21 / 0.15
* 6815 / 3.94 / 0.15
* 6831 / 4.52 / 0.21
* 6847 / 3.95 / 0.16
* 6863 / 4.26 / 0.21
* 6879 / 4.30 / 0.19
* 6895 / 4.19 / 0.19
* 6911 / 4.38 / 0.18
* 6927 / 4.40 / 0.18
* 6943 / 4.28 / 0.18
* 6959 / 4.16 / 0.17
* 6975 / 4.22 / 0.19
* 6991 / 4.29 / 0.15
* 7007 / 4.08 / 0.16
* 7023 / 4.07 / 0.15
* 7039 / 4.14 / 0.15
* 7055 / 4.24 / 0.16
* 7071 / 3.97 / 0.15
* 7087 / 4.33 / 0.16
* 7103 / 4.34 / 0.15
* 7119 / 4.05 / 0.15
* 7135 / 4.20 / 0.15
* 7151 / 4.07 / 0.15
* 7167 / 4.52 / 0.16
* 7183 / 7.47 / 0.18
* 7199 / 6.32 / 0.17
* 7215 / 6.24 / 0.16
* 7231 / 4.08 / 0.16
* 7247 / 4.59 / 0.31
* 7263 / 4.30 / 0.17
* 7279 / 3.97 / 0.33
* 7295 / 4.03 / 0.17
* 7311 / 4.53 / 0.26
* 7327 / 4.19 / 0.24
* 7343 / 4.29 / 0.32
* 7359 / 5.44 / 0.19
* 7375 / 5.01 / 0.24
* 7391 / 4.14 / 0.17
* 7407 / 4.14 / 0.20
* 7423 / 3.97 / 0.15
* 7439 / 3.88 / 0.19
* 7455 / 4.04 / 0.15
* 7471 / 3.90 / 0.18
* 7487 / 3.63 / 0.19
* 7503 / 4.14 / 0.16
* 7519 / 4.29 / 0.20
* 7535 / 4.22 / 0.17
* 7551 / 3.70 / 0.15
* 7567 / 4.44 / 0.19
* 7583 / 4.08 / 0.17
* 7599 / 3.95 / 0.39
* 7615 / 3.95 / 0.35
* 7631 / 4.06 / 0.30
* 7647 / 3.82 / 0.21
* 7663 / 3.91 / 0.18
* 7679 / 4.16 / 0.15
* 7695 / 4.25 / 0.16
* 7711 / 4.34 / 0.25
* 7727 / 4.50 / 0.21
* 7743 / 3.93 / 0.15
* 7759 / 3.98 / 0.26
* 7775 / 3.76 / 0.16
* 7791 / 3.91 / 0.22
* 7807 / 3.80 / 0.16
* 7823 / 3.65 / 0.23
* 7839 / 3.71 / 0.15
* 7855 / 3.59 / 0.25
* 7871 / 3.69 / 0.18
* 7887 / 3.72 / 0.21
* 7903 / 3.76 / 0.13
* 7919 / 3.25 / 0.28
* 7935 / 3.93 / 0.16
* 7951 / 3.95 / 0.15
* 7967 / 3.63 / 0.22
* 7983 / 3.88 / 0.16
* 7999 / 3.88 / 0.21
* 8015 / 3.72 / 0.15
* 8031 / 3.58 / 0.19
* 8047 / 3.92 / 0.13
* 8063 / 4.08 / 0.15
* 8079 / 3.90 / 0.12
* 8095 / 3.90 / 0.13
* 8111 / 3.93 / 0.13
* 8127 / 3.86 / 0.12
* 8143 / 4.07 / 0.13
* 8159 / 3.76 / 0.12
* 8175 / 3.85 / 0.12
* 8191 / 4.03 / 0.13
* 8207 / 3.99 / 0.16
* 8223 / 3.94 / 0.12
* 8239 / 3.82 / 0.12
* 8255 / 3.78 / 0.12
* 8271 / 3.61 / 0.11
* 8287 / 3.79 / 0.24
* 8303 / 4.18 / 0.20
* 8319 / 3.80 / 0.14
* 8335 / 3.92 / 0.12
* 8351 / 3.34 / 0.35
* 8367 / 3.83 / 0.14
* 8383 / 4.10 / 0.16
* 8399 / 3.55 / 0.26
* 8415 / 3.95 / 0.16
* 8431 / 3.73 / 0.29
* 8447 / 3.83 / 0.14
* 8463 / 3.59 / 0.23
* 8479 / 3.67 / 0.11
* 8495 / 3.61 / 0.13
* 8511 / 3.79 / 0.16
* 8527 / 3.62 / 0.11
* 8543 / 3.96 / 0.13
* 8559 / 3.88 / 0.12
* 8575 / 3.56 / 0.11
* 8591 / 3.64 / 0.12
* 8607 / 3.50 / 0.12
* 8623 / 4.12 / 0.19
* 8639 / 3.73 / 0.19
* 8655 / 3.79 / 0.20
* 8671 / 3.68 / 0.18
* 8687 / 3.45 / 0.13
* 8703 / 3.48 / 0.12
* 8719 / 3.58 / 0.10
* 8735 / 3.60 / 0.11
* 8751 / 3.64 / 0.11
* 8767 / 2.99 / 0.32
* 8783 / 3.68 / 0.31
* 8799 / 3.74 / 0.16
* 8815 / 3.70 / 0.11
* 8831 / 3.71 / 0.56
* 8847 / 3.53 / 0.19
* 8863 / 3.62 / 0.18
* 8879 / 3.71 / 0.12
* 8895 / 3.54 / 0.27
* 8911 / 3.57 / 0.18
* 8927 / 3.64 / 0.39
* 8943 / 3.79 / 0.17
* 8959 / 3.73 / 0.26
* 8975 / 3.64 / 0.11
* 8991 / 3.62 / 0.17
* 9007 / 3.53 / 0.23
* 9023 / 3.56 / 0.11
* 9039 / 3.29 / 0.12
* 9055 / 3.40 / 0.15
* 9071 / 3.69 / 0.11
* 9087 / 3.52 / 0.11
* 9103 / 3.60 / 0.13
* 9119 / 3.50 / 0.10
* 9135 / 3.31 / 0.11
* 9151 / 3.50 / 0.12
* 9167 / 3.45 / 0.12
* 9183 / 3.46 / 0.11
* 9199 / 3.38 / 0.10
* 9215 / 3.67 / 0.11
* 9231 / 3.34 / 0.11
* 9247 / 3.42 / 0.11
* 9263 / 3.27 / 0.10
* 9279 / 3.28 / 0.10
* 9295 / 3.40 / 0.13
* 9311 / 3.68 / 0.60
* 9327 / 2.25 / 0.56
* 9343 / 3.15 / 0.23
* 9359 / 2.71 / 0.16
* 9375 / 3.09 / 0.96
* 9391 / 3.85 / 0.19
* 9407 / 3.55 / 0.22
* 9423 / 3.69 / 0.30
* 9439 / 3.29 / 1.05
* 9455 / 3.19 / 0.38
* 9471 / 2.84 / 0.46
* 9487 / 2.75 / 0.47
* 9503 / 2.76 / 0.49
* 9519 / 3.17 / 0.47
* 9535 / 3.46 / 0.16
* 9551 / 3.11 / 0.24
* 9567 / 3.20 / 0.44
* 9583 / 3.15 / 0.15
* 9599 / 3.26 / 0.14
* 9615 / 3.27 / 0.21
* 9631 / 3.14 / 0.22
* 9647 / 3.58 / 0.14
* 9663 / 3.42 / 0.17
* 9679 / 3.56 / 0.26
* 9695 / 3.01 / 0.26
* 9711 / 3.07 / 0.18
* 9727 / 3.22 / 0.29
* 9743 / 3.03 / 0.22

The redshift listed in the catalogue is 0.095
